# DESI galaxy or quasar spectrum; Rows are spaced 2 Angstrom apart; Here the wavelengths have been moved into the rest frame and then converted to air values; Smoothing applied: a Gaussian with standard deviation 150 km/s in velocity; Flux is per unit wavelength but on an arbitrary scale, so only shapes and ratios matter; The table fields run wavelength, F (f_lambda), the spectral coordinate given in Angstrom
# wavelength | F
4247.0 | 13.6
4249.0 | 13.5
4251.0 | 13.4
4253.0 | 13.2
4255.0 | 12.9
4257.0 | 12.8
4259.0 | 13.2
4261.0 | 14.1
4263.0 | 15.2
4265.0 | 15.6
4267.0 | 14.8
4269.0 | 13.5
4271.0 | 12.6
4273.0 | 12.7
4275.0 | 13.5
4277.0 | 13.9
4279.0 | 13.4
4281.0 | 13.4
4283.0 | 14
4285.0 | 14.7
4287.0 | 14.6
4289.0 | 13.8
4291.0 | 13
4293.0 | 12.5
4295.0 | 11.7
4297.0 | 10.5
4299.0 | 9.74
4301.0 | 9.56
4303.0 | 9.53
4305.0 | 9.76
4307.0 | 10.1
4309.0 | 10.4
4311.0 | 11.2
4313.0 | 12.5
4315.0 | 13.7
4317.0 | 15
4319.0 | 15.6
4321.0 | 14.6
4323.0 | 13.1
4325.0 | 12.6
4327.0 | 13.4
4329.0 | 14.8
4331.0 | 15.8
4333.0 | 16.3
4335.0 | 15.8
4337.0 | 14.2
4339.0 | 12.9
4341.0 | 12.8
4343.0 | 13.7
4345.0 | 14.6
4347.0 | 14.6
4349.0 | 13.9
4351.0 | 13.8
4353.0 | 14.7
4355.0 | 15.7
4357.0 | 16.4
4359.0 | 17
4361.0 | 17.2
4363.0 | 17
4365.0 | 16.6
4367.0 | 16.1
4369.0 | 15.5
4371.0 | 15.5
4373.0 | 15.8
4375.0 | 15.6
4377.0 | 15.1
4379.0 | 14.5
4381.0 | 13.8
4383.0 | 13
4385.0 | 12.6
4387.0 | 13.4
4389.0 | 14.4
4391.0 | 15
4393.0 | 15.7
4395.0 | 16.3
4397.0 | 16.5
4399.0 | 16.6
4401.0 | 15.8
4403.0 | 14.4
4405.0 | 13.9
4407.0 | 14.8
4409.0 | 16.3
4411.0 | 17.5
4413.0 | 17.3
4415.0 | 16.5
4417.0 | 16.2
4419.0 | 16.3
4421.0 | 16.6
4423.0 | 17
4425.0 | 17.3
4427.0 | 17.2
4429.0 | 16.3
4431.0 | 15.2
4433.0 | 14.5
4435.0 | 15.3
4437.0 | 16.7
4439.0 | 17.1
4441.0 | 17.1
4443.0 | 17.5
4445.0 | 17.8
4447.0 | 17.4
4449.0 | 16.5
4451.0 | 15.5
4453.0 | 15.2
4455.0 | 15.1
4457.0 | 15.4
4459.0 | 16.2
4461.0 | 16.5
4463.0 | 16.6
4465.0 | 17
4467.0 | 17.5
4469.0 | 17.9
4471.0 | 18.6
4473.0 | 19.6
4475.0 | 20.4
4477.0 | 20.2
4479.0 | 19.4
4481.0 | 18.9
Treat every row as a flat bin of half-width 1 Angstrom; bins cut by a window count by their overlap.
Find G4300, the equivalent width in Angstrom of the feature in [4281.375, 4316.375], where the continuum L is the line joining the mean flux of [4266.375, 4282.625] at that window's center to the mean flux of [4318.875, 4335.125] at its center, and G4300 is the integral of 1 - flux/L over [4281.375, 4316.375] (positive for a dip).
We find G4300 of 5.14 Angstrom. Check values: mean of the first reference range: 13.5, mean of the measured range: 11.9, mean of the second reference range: 14.6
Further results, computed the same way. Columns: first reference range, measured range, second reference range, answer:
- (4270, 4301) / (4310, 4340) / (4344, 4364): 0.6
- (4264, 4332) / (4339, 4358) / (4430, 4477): -0.2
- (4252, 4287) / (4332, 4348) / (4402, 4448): 0.6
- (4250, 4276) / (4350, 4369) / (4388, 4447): -1.0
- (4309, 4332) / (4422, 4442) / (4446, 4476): 0.0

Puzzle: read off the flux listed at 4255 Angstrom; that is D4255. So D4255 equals 12.9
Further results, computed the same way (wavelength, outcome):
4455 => 15.1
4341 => 12.8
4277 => 13.9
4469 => 17.9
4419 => 16.3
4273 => 12.7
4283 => 14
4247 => 13.6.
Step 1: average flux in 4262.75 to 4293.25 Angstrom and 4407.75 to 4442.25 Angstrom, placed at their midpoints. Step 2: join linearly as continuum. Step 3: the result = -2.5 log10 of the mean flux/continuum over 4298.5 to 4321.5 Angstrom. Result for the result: 0.219 mag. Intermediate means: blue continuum 13.8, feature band 11.8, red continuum 16.5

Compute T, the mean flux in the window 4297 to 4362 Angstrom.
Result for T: 13.5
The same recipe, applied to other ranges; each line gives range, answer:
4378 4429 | 15.6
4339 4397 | 15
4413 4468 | 16.4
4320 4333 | 14.2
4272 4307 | 12.3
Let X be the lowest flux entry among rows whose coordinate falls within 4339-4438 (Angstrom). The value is 12.6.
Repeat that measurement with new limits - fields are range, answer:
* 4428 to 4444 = 14.5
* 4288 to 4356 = 9.53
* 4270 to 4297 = 10.5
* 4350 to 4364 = 13.8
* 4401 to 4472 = 13.9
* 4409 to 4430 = 16.2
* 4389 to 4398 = 14.4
